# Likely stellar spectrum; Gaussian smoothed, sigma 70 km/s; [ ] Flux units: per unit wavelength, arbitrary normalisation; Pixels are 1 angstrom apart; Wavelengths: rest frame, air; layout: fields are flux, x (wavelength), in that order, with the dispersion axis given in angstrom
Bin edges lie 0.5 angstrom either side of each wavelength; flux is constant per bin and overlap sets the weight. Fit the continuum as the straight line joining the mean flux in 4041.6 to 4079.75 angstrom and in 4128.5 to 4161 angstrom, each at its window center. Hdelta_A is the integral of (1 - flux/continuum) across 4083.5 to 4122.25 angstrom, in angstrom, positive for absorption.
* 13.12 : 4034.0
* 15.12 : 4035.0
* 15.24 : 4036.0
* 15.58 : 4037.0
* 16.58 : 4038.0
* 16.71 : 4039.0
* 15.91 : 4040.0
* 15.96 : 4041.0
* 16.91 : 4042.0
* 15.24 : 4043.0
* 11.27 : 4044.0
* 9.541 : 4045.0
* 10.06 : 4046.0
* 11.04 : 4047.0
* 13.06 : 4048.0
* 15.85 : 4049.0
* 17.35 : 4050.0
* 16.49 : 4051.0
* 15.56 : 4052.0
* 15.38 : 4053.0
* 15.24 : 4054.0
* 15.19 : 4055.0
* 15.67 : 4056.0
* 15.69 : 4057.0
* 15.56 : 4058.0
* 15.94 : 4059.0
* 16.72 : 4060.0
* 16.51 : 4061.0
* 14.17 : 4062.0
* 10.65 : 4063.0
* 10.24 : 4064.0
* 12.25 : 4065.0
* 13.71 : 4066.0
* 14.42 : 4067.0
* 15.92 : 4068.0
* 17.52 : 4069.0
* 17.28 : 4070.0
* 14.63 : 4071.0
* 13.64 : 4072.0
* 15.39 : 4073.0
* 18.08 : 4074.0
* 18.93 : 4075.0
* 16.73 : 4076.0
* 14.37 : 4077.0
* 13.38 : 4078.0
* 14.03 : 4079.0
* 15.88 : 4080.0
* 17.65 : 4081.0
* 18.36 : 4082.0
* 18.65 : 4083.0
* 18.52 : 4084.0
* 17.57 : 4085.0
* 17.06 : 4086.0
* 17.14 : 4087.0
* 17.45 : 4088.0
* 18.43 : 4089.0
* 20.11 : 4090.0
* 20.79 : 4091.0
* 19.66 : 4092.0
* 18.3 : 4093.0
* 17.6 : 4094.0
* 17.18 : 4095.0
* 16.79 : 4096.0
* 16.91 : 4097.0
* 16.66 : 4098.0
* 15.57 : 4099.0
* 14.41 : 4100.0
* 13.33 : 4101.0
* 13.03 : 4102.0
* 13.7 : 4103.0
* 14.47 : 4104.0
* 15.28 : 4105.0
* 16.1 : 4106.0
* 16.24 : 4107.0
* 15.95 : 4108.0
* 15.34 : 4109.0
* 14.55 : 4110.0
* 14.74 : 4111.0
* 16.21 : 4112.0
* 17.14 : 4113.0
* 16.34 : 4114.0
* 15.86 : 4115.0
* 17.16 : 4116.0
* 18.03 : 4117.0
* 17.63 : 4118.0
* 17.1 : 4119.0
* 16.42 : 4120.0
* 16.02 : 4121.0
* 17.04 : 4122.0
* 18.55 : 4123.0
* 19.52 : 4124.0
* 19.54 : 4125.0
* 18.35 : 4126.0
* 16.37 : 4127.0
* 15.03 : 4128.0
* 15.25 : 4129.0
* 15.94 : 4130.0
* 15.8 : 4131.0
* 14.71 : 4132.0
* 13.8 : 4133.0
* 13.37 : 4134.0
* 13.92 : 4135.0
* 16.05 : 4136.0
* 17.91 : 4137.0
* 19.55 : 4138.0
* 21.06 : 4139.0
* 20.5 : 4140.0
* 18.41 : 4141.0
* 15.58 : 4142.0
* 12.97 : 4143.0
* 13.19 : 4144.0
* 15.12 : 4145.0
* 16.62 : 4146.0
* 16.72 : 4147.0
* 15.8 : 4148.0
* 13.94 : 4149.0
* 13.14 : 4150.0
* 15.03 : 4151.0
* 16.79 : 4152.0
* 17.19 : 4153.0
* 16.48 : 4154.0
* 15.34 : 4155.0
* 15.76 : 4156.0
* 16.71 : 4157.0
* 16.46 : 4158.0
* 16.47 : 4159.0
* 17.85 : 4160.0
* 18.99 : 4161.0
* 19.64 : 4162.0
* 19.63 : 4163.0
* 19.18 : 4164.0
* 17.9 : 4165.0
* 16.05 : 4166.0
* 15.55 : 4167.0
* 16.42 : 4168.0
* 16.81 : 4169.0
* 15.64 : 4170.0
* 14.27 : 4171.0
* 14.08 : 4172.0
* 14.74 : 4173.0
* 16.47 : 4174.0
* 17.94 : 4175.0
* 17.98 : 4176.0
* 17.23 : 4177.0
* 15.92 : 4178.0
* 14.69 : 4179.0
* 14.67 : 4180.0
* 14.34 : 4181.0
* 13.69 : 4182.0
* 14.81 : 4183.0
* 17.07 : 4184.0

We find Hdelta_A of -3.0 angstrom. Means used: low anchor 14.7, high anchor 16.1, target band 16.6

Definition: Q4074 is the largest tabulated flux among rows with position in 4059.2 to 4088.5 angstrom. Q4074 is 18.93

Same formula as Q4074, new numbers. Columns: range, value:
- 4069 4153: 21.06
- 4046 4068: 17.35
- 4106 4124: 19.52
